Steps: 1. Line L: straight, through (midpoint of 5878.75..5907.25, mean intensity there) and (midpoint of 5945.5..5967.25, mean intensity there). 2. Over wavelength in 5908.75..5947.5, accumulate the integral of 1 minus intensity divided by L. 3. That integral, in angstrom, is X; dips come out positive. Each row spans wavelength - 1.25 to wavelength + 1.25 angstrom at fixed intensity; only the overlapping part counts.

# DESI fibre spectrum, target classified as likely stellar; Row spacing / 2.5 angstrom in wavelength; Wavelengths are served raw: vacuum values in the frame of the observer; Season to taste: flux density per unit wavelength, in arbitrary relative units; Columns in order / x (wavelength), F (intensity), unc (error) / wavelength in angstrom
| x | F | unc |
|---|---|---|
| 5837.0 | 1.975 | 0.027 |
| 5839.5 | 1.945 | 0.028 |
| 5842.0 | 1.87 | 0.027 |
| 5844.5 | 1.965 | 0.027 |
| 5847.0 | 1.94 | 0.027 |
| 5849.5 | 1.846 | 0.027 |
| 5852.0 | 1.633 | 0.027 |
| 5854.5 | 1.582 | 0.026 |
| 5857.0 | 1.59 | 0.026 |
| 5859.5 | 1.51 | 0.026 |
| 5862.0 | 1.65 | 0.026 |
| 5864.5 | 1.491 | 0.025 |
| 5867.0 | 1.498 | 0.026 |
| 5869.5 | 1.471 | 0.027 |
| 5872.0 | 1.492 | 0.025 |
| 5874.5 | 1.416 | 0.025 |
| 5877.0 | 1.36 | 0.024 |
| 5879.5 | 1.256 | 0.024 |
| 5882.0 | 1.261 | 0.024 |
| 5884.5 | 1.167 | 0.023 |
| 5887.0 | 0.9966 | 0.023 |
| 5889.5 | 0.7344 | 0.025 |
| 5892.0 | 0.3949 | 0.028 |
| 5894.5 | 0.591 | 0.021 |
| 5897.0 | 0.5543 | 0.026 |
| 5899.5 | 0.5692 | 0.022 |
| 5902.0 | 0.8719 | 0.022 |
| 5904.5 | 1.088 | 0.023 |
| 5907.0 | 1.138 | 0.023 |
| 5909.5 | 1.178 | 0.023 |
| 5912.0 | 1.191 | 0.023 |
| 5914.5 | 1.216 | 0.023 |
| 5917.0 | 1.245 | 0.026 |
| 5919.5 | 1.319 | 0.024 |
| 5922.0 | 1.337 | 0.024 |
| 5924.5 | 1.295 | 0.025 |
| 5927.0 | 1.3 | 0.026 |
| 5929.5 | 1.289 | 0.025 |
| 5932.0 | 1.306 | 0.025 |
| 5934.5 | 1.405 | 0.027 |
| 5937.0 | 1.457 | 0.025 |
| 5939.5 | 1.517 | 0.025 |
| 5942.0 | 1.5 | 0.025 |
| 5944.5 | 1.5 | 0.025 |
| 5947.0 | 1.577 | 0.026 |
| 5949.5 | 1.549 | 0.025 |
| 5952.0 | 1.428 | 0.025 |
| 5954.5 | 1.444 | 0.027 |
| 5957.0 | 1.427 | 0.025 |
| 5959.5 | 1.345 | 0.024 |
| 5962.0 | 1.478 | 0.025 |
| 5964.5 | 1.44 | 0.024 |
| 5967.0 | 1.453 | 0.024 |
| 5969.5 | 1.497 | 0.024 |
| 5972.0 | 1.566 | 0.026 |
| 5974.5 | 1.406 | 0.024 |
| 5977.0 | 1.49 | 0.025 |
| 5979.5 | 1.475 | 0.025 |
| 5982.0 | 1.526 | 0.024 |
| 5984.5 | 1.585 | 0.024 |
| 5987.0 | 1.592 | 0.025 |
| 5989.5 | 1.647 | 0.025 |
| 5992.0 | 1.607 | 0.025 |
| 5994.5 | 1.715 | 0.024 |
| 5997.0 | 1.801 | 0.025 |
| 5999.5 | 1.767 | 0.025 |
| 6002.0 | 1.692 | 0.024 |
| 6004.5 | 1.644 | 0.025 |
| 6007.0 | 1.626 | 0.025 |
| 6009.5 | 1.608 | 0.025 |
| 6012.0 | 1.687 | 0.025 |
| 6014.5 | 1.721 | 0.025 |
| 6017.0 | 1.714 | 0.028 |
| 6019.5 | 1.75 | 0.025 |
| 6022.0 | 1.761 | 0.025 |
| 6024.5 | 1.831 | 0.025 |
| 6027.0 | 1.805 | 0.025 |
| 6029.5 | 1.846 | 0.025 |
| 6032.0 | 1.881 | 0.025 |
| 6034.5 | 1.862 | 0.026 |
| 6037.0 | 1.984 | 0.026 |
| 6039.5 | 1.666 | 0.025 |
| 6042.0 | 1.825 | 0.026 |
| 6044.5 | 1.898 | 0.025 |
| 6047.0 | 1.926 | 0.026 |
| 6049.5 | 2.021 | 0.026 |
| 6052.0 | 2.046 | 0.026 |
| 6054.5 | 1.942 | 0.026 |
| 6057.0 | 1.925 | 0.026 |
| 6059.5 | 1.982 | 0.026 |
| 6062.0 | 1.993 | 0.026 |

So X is -5.0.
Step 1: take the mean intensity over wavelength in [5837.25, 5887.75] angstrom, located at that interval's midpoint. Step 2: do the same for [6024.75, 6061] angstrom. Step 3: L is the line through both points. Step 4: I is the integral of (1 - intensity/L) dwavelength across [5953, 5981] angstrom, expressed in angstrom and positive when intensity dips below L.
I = 4.8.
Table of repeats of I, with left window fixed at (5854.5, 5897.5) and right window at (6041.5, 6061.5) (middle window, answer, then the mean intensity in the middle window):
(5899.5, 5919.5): 3.8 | 1.11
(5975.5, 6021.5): 2.3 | 1.65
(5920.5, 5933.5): 1.2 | 1.31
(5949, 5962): 1.0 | 1.44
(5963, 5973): 0.7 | 1.49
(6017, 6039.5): 0.4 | 1.82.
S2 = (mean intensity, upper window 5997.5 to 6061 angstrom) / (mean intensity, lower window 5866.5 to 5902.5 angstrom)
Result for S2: 1.75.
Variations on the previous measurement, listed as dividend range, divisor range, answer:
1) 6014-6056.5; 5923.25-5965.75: 1.30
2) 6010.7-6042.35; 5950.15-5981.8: 1.23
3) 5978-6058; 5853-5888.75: 1.26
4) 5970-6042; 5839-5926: 1.30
